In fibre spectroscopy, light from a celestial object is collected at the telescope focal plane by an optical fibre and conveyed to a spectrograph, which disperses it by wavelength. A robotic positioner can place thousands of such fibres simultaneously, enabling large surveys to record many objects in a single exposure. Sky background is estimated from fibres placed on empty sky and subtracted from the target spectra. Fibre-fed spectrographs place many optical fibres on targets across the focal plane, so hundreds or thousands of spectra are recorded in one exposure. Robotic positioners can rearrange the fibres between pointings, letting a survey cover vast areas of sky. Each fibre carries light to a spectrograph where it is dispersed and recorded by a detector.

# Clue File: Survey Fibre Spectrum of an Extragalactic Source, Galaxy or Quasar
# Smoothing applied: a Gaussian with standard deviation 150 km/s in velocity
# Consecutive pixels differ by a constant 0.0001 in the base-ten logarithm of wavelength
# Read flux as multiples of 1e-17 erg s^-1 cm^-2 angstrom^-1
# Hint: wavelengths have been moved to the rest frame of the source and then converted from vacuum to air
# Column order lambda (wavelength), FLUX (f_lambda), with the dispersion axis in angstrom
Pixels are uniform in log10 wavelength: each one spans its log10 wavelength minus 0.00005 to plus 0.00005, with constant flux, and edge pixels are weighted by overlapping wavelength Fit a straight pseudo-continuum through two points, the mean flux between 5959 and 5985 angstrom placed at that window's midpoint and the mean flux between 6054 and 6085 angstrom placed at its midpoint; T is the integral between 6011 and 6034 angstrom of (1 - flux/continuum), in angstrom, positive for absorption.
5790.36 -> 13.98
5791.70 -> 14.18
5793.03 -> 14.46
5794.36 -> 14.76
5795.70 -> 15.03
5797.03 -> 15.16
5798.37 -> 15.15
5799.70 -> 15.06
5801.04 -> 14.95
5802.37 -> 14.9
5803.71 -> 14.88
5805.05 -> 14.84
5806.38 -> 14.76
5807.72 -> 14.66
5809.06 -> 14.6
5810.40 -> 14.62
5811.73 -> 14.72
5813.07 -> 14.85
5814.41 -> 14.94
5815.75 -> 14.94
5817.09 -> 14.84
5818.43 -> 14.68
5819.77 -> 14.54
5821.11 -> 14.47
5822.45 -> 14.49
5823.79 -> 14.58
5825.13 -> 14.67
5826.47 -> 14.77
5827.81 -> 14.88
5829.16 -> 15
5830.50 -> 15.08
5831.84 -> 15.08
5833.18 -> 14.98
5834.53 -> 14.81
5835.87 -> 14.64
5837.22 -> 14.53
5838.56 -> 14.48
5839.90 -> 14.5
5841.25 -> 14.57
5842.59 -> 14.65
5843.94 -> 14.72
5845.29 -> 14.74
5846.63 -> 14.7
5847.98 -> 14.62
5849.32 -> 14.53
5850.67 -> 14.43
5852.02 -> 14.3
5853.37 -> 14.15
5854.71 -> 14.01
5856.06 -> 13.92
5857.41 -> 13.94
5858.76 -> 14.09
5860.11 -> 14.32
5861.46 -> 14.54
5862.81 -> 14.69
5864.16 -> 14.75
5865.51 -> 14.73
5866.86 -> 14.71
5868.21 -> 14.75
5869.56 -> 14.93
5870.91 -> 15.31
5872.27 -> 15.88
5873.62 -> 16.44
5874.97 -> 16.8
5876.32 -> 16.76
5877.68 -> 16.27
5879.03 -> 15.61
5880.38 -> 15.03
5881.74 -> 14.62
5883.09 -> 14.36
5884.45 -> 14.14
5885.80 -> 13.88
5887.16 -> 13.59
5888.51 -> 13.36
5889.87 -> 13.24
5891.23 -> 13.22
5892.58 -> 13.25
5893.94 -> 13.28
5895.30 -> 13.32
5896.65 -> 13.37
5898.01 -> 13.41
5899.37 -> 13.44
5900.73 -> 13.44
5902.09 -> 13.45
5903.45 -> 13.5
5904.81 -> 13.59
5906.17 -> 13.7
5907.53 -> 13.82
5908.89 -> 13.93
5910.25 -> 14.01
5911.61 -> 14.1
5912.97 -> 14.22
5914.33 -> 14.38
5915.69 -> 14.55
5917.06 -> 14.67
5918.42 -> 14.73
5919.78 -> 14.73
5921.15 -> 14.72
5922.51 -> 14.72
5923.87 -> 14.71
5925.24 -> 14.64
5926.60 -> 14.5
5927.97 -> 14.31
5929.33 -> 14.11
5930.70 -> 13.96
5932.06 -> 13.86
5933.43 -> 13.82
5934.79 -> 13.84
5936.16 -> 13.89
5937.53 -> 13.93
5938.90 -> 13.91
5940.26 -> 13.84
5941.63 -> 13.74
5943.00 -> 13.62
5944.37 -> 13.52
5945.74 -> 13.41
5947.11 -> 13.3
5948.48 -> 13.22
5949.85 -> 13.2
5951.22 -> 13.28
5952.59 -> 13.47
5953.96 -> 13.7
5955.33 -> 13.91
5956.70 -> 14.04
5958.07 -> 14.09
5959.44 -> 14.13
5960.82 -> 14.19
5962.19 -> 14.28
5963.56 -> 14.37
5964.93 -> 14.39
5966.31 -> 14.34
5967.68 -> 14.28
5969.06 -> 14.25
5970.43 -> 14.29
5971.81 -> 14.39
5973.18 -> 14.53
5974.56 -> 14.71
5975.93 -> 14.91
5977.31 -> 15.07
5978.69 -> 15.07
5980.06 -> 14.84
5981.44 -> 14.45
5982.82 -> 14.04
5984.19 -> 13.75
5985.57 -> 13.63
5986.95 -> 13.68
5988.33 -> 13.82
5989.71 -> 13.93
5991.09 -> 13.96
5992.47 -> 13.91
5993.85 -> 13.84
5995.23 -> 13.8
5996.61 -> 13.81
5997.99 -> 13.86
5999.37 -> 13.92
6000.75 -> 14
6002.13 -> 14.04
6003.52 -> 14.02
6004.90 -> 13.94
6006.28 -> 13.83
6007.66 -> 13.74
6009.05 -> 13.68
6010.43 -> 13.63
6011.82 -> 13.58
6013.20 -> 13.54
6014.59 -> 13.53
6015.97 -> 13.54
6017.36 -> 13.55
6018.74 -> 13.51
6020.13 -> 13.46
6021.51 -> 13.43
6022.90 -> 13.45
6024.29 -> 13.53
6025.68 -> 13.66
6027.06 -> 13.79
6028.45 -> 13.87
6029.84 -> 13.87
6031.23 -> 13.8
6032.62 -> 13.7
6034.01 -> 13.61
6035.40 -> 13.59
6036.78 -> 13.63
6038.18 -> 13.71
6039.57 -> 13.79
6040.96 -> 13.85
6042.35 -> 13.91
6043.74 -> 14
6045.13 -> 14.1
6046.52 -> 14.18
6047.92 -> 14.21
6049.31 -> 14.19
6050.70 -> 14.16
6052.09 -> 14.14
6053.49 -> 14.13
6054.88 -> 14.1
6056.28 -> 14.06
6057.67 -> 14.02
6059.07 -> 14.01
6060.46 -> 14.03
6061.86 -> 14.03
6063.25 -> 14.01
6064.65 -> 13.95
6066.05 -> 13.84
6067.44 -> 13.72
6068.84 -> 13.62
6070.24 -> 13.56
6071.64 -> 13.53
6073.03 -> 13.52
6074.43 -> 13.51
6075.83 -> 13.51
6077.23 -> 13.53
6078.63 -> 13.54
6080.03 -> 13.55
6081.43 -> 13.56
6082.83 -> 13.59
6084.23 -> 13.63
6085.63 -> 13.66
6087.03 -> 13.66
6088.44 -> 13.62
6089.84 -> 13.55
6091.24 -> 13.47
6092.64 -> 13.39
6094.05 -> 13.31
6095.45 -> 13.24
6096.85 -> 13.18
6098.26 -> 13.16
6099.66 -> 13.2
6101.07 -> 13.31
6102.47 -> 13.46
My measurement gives 0.8 angstrom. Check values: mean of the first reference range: 14.4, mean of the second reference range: 13.7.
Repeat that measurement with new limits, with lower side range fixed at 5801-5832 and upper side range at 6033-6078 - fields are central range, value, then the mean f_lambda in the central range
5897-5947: 1.27 angstrom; 14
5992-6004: 0.15 angstrom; 13.9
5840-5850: 0.02 angstrom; 14.6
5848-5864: 0.36 angstrom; 14.3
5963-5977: -0.27 angstrom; 14.5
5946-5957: 0.59 angstrom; 13.5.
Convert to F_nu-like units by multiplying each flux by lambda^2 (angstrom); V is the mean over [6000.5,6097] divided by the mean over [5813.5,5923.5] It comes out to 1.01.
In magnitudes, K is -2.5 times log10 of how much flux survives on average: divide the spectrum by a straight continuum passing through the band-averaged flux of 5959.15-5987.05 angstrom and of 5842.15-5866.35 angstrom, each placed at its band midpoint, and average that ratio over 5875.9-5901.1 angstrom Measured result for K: 0.03 mag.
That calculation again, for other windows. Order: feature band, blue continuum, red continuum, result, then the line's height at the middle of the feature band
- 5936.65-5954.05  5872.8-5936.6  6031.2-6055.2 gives 0.048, 14.2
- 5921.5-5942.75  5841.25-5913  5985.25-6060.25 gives 0.002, 14.2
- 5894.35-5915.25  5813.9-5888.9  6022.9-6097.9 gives 0.060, 14.5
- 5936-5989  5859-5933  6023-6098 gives 0.006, 14.1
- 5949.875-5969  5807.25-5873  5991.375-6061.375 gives 0.009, 14.1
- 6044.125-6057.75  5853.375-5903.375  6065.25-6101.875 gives -0.038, 13.6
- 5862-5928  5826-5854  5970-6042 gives 0.001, 14.4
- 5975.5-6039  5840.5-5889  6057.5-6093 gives 0.013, 14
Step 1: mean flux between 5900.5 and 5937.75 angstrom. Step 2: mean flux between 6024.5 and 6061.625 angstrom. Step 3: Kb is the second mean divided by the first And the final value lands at 0.98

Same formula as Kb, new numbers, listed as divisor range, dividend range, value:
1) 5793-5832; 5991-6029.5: 0.93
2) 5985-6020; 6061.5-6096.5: 0.99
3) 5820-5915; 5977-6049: 0.96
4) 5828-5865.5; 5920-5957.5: 0.96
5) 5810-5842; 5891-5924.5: 0.95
